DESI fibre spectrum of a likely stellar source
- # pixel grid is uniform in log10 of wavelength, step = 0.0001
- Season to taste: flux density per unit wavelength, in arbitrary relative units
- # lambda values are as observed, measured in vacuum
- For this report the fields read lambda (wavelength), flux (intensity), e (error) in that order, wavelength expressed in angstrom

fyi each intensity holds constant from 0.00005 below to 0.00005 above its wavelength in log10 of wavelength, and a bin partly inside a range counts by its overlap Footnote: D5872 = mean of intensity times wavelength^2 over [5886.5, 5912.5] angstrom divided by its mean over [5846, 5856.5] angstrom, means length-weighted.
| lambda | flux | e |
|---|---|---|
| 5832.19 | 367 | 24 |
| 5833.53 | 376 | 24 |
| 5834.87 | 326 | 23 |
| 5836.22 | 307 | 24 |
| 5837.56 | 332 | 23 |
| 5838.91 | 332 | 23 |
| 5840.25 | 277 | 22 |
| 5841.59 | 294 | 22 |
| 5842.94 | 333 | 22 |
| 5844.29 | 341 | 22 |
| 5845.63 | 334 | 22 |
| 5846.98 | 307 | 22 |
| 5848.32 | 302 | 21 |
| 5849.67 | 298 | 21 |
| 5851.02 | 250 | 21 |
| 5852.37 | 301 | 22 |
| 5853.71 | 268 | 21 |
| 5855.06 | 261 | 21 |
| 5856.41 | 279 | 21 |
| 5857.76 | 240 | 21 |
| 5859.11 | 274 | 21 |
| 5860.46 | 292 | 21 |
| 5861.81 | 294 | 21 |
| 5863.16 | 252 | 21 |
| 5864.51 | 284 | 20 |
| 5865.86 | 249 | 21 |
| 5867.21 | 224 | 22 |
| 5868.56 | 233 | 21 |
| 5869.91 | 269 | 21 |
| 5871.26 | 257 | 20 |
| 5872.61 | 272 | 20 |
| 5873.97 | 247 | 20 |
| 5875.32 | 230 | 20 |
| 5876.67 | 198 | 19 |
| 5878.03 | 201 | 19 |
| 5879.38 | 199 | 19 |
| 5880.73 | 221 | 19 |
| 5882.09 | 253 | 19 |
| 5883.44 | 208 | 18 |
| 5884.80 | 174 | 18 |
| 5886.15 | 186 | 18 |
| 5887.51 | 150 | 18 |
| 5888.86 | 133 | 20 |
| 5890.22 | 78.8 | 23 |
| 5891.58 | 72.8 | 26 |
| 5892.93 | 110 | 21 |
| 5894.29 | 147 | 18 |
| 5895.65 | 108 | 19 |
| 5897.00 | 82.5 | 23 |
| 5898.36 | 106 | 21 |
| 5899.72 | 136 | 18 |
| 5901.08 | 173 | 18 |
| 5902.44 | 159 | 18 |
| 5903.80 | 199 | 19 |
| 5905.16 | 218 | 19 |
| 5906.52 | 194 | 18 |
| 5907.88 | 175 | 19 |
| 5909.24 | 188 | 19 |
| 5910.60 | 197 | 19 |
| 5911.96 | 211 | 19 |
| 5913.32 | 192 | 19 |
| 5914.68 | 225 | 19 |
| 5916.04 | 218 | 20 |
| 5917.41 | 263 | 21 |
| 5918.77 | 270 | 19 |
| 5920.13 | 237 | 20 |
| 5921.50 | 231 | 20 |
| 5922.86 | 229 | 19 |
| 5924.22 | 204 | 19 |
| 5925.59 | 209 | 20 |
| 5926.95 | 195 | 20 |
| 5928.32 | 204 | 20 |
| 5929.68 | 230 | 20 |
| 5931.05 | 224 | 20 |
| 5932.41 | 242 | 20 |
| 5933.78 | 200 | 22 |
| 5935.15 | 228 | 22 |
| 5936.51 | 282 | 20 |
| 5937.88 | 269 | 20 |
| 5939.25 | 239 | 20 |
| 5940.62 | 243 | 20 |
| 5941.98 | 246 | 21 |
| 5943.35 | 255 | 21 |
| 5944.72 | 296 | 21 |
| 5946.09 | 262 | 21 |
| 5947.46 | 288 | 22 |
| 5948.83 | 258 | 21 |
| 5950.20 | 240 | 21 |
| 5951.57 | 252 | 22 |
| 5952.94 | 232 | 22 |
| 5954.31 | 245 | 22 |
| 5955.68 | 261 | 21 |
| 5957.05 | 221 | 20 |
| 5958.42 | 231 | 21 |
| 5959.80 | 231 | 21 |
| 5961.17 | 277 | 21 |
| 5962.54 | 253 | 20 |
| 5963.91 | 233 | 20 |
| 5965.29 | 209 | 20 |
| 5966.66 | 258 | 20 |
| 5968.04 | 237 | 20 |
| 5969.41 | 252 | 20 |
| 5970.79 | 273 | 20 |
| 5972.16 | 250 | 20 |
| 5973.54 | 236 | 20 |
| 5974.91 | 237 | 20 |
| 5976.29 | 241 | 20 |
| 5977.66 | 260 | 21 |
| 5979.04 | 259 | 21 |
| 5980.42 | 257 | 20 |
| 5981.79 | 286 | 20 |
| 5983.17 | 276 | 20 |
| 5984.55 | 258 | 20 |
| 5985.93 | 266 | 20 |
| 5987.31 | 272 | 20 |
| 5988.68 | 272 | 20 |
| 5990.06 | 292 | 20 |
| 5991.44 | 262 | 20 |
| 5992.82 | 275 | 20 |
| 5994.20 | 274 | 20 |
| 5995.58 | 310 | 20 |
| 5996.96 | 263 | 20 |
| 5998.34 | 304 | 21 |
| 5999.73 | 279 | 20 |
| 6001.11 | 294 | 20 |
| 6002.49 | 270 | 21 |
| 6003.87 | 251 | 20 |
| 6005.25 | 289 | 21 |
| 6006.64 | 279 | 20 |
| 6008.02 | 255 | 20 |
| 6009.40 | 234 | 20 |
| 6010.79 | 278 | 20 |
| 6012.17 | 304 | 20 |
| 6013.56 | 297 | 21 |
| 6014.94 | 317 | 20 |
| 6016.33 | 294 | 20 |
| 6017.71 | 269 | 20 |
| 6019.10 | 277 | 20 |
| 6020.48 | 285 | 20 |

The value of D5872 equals 0.5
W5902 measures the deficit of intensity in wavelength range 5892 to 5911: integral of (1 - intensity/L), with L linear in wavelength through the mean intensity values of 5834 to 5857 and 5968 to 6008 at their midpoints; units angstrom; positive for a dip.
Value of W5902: 8.8 angstrom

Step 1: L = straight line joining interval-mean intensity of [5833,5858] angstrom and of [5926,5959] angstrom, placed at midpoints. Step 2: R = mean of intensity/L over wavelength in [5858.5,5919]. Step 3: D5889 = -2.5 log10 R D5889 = 0.36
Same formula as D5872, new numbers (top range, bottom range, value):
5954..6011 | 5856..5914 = 1.36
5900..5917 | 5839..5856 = 0.67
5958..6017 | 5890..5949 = 1.33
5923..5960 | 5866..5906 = 1.35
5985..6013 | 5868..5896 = 1.52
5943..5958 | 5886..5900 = 2.24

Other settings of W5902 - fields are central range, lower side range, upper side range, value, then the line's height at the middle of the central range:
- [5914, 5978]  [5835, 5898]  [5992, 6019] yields 5.0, 262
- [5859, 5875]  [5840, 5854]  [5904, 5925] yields 0.9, 277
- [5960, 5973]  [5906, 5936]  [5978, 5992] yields 0.3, 255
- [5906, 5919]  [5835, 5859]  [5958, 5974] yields 2.8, 269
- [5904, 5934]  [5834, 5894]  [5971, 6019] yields 4.9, 258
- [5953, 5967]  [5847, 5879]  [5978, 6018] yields 1.6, 272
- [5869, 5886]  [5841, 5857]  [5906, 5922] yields 2.4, 262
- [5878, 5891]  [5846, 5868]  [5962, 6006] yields 4.5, 272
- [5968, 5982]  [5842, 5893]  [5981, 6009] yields 0.9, 270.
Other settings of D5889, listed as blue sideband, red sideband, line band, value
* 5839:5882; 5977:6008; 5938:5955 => 0.070 mag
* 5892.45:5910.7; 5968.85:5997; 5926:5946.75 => -0.184 mag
